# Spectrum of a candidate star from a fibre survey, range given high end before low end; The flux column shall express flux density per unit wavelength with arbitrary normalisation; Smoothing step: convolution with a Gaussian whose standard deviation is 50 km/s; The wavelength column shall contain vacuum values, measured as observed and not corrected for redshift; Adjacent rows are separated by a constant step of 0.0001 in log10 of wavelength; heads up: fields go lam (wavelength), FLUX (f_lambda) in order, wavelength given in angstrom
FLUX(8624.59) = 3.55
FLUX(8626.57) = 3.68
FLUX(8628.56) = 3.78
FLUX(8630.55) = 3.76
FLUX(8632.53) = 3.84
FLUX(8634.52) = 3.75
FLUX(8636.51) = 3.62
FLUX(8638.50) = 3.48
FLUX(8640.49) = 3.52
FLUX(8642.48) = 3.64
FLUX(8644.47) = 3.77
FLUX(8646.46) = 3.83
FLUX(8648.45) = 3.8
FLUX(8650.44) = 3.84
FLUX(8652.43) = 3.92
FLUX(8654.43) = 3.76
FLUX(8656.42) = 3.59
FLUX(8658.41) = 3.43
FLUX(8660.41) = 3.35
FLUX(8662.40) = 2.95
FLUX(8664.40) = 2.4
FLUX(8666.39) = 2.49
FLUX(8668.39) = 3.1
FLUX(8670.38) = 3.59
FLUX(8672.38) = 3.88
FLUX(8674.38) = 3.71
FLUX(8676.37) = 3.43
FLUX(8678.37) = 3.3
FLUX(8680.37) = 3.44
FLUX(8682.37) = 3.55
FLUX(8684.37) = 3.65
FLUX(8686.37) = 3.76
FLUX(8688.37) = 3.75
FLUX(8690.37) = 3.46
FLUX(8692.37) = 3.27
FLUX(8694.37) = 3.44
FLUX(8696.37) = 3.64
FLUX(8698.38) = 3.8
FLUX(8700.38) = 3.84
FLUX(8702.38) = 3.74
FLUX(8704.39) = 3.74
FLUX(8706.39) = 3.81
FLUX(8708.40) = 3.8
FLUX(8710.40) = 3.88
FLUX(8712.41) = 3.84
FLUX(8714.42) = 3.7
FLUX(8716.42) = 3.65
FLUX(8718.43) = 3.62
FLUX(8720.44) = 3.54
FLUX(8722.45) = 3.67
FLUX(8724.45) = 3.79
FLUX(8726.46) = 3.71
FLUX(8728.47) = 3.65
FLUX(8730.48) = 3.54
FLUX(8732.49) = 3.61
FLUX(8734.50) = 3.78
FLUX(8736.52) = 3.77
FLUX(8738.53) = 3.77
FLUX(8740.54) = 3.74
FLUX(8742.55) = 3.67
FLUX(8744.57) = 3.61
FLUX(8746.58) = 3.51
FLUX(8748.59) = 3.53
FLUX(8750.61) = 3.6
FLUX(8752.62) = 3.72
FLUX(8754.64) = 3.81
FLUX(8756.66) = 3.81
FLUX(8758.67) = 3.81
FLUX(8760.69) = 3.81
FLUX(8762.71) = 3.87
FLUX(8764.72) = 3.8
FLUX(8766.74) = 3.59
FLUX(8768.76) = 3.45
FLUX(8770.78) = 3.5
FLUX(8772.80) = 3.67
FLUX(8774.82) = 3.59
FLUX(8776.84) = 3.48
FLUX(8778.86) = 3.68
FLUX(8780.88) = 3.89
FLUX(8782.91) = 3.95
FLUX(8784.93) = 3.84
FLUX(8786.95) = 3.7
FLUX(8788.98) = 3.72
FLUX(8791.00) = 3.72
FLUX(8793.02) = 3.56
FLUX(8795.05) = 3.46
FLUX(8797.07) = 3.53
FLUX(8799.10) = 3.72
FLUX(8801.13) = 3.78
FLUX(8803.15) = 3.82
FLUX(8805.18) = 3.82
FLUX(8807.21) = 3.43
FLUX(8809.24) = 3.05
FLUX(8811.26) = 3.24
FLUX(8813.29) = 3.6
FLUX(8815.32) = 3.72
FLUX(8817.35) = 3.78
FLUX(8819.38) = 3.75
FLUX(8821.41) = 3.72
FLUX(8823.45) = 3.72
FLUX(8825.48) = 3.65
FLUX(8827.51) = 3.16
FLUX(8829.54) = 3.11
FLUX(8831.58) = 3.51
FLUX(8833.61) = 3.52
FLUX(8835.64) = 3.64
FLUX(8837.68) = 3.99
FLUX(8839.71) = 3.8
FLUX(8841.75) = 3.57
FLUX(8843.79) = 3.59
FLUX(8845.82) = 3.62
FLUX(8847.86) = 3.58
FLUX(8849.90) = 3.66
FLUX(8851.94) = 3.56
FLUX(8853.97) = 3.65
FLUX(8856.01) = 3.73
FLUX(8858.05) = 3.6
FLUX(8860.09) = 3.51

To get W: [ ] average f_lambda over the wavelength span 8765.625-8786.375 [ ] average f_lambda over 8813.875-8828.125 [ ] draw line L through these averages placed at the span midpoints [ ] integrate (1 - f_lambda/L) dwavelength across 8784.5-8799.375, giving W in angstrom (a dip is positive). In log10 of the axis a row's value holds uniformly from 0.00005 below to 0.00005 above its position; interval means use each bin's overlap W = 0.06 angstrom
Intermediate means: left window 3.67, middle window 3.65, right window 3.65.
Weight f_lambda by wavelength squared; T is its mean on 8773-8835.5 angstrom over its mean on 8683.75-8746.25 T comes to 1.00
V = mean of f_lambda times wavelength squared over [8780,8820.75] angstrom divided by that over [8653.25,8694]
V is 1.11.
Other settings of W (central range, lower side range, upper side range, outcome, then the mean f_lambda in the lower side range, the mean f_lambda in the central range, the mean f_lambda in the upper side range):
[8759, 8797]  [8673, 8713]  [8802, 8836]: -1.11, 3.64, 3.68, 3.54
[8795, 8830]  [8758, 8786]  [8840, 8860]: 0.89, 3.71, 3.57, 3.62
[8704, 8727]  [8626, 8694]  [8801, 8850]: -1.16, 3.53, 3.73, 3.59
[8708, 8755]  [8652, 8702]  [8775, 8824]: -1.87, 3.46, 3.68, 3.65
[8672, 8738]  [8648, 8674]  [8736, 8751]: -2.43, 3.39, 3.66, 3.65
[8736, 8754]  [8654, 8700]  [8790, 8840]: -0.78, 3.43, 3.66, 3.59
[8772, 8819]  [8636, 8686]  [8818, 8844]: -0.92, 3.48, 3.64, 3.6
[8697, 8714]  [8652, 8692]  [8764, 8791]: -1.45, 3.42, 3.8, 3.68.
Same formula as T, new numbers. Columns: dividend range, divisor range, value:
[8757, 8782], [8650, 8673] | 1.13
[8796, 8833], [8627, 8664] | 1.02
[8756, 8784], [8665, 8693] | 1.10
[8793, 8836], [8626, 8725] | 1.02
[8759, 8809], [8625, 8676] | 1.07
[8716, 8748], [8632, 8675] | 1.06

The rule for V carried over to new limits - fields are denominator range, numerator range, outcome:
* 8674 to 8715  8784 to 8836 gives 1.01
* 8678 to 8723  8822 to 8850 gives 1.01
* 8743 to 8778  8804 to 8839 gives 0.99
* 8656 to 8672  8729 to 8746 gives 1.20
